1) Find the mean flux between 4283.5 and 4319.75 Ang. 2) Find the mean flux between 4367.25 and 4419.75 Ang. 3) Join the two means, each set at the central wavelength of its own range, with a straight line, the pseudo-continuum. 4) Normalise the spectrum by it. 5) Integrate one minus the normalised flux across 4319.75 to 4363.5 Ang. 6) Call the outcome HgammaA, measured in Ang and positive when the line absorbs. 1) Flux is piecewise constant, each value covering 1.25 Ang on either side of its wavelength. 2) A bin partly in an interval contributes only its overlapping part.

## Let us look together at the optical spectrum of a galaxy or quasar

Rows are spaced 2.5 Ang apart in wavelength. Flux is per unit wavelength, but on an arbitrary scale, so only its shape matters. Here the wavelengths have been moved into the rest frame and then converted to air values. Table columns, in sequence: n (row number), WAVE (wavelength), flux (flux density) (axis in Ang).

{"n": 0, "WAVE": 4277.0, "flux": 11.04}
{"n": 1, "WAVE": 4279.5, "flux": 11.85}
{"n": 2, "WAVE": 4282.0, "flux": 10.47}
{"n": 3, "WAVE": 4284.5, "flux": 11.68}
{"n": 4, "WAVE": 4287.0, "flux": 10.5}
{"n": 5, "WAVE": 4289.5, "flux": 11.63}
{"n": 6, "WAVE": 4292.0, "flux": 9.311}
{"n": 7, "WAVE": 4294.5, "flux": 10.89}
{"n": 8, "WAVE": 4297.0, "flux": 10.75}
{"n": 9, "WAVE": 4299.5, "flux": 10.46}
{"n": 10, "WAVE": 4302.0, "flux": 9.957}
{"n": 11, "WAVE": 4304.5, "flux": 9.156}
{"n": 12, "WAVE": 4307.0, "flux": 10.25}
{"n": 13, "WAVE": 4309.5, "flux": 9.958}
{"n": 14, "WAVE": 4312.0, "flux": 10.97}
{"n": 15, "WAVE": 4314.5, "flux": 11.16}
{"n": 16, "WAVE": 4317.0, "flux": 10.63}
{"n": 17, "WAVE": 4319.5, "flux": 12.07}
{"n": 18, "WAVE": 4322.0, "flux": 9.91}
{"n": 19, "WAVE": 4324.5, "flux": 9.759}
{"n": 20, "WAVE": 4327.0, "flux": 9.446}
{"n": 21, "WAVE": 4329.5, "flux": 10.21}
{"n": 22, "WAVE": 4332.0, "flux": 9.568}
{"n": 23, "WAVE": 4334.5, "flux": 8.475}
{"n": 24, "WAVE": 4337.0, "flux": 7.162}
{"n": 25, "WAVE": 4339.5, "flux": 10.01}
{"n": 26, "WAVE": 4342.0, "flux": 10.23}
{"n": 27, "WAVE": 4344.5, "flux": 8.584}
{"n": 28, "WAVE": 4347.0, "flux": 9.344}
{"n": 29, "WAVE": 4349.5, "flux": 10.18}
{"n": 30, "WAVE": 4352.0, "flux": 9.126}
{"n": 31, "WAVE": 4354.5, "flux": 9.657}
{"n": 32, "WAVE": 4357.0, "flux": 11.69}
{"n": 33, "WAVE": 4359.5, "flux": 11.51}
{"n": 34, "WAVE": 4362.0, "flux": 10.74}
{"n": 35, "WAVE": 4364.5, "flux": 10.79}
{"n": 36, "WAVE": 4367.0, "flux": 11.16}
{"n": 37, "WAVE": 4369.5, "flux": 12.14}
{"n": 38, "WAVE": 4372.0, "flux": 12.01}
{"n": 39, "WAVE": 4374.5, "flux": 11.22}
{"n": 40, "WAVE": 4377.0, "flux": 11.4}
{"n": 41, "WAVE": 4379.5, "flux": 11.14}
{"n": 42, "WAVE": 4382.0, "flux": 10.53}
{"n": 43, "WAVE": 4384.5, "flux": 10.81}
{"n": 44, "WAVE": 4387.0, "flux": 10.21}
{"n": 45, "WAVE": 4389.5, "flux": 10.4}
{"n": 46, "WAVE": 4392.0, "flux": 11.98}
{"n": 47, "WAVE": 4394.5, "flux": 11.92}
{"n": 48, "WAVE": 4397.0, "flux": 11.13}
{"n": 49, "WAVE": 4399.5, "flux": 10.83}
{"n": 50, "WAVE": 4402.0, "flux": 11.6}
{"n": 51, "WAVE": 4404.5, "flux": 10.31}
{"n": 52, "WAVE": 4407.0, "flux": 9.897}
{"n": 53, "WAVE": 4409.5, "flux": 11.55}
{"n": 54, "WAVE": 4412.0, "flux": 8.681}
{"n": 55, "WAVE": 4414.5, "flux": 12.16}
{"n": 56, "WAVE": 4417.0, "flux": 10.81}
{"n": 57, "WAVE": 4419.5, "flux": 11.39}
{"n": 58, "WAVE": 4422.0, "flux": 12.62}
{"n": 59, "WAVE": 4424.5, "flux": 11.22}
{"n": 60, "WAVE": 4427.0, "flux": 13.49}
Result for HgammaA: 4.0 Ang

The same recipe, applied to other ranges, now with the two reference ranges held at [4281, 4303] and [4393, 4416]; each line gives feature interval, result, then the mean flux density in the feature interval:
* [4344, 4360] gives 1.15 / 10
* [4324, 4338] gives 2.12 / 9.1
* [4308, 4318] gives 0.02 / 10.7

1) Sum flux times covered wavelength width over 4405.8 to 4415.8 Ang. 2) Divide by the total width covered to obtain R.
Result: 10.6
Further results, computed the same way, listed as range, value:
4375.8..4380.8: 11.3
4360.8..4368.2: 10.9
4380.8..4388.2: 10.5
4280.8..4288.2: 10.9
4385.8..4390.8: 10.3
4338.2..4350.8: 9.66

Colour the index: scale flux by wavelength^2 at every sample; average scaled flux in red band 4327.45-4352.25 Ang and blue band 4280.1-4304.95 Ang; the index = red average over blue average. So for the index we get 0.90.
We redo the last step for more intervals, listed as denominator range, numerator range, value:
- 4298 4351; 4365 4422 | 1.16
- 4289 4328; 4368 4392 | 1.11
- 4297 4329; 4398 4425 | 1.11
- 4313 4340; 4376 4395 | 1.15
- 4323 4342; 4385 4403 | 1.23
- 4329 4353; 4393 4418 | 1.21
